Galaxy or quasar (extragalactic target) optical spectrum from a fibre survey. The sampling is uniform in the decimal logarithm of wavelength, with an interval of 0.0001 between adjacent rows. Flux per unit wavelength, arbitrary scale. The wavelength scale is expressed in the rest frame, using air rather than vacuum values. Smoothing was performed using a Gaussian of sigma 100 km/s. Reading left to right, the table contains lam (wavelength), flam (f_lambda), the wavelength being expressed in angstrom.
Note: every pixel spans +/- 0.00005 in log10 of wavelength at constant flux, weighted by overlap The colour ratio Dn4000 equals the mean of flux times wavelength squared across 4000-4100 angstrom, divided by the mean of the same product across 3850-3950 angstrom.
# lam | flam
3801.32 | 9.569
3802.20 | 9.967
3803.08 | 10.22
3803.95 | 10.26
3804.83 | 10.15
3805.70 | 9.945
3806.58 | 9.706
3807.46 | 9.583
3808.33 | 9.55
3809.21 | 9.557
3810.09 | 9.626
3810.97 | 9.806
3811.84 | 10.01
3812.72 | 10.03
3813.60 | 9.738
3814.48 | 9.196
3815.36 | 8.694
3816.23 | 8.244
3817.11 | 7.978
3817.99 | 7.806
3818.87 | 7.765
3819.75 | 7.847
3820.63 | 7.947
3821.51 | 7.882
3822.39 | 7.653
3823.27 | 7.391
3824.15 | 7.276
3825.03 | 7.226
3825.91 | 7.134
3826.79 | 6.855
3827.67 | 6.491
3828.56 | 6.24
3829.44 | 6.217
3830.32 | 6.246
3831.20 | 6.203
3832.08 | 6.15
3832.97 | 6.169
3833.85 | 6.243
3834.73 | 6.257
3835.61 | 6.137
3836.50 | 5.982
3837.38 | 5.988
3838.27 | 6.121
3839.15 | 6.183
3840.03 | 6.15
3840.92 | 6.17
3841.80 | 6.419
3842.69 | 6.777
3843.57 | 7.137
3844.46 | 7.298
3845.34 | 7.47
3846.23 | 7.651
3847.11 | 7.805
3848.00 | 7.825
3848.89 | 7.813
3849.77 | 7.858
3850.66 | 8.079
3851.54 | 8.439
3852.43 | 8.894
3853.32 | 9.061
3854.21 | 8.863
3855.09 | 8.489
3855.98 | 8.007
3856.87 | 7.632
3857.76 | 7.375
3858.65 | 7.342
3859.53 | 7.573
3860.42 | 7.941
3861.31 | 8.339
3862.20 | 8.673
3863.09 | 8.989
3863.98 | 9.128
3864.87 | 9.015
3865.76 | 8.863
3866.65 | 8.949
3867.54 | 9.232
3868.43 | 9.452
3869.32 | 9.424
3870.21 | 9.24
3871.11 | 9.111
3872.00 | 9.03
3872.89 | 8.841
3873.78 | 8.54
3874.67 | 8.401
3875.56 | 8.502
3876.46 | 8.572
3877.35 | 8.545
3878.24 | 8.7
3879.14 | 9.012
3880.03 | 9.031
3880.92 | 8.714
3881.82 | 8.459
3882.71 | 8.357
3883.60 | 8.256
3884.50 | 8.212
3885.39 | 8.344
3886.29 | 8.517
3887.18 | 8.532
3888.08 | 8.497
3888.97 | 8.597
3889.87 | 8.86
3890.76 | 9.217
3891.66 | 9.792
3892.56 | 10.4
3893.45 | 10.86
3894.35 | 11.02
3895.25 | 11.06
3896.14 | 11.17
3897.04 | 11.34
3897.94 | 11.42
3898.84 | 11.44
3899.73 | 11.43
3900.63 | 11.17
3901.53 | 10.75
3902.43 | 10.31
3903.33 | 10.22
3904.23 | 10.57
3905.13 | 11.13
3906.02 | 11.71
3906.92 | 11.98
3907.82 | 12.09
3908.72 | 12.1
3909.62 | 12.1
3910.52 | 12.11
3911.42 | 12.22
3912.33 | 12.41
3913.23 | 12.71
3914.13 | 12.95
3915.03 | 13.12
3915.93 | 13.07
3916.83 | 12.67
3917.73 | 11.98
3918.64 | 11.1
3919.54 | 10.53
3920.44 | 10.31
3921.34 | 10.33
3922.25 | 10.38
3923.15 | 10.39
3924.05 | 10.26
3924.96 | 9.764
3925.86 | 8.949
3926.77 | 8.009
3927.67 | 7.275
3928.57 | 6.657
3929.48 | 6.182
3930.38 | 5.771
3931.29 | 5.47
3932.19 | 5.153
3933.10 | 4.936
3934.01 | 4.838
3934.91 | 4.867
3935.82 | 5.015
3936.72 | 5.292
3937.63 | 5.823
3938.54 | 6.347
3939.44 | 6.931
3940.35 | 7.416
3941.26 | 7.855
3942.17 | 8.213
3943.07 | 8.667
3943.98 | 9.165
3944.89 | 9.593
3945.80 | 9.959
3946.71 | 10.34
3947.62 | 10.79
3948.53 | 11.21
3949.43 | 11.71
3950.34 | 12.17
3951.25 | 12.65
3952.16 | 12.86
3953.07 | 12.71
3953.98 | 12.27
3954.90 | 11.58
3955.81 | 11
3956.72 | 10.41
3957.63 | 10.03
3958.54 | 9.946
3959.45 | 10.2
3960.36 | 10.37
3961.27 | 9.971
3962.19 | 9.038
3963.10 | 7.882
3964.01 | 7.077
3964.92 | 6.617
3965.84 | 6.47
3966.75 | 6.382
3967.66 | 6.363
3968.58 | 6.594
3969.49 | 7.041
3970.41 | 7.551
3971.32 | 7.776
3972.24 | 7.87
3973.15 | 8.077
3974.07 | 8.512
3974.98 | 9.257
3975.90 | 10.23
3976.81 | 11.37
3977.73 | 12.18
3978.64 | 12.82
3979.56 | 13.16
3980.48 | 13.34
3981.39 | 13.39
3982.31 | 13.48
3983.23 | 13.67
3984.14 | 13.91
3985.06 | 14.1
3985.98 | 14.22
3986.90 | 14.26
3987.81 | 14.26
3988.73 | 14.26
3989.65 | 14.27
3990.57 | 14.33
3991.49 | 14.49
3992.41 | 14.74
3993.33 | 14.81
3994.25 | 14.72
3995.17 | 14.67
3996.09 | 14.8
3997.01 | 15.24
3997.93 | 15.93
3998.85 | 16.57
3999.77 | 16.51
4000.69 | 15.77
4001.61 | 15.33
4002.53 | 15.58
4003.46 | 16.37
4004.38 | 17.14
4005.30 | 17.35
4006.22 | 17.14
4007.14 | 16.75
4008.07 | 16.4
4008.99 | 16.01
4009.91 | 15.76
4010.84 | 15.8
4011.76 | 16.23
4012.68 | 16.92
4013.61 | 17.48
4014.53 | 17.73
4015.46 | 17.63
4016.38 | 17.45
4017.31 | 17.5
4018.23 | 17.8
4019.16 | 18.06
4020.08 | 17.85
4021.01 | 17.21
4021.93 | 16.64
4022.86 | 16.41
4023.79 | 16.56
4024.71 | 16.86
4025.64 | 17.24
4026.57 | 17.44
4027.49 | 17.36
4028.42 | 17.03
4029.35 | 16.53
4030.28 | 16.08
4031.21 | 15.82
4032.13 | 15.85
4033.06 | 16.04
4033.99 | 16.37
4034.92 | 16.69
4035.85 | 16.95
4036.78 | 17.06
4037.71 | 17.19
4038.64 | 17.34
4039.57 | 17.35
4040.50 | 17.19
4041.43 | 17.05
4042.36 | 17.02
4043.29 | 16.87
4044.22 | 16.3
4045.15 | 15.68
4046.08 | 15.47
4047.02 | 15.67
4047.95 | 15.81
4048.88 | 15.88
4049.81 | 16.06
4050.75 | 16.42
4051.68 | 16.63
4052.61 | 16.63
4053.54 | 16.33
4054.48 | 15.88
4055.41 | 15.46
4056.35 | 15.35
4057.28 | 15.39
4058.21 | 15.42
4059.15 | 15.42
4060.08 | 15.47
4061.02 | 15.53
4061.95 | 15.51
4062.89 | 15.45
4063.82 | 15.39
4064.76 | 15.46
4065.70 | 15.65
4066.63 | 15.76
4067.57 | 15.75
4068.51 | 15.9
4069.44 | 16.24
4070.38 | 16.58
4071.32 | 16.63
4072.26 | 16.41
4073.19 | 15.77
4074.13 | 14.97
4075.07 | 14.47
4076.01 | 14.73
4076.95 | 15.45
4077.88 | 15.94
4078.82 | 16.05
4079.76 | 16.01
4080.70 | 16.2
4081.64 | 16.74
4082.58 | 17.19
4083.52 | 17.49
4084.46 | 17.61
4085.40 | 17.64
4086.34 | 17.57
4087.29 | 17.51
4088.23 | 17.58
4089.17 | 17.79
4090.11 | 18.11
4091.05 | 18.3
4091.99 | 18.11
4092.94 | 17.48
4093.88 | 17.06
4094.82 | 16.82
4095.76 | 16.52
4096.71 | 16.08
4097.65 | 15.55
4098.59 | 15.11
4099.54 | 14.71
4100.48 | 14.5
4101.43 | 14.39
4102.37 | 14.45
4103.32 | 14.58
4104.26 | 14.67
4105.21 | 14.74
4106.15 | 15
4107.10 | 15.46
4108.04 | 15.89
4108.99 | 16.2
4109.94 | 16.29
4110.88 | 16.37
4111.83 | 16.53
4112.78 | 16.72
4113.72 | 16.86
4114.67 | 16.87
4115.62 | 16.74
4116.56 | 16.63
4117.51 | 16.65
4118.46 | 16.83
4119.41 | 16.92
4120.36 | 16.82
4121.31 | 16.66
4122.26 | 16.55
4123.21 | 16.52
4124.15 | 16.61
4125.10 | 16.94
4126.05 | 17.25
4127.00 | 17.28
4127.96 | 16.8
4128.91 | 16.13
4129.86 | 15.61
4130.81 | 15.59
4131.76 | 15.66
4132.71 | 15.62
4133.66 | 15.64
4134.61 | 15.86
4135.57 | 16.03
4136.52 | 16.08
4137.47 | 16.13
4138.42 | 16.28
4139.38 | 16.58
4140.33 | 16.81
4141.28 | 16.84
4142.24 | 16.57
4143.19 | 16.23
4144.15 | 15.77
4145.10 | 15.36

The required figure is 1.92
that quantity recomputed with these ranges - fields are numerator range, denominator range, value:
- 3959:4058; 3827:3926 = 1.71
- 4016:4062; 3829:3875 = 2.35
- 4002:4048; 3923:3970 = 2.05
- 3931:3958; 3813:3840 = 1.33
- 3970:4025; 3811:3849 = 2.21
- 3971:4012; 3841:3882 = 1.80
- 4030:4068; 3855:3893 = 2.03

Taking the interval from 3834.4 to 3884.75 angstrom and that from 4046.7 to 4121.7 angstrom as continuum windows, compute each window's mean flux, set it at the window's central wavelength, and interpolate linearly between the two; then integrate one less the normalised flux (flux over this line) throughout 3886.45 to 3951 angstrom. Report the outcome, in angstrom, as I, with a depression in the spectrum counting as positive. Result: 2.4 angstrom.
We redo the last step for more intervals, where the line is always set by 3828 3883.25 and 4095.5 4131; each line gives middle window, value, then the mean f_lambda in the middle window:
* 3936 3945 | 2.7 angstrom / 7.38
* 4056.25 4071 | -1.2 angstrom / 15.7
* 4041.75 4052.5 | -1.7 angstrom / 16.2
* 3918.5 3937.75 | 4.8 angstrom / 7.58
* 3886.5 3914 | -4.9 angstrom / 10.9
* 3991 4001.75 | -2.6 angstrom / 15.3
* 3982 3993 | -2.0 angstrom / 14.2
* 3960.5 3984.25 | 4.2 angstrom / 9.57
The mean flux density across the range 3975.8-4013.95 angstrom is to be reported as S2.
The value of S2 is 14.9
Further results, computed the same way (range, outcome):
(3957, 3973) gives 8.1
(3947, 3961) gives 11.3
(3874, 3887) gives 8.55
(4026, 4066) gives 16.2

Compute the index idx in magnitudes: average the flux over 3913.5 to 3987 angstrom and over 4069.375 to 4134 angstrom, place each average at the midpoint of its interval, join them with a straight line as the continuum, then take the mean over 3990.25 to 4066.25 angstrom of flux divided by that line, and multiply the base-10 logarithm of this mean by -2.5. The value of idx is -0.25 mag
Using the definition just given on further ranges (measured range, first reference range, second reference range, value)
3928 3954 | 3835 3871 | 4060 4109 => 0.32 mag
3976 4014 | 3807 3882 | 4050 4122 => -0.14 mag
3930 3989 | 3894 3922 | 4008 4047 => 0.41 mag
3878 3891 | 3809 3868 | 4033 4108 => 0.09 mag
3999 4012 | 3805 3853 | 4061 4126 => -0.21 mag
